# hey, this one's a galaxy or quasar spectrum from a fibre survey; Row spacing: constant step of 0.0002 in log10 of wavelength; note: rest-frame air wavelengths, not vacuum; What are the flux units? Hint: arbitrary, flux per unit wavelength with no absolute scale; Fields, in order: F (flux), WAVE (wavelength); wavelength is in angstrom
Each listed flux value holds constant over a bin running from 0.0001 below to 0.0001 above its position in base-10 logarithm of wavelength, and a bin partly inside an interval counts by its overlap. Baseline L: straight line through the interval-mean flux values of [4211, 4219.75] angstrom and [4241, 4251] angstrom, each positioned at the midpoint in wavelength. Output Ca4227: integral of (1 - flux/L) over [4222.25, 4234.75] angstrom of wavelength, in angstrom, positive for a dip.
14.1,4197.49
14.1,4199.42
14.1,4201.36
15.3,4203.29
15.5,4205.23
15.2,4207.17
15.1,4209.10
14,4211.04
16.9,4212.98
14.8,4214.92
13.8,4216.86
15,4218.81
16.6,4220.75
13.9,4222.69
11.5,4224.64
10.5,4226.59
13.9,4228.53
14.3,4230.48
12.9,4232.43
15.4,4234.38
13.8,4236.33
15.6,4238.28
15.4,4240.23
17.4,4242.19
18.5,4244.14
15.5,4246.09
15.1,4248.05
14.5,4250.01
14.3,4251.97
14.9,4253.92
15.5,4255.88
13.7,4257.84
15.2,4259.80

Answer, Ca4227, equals 1.96 angstrom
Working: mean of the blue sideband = 15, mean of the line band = 13.1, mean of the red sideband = 16.2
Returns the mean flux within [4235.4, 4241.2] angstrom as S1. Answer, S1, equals 15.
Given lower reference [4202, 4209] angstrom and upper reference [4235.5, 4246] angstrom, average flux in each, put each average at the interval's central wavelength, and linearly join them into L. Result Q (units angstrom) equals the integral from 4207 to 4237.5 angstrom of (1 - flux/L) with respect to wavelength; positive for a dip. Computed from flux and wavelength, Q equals 2.8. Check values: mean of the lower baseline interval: 15.3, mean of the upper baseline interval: 16.1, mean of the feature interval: 14.2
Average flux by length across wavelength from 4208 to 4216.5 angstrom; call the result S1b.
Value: 15.1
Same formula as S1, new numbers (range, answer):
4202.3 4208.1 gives 15.3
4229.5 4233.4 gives 13.6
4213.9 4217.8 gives 14.3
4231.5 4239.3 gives 14.4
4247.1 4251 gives 14.8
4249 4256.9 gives 14.8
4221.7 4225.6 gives 12.7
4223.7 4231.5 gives 12.6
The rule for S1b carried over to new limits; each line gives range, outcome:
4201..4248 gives 14.8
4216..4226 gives 14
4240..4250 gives 16.3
